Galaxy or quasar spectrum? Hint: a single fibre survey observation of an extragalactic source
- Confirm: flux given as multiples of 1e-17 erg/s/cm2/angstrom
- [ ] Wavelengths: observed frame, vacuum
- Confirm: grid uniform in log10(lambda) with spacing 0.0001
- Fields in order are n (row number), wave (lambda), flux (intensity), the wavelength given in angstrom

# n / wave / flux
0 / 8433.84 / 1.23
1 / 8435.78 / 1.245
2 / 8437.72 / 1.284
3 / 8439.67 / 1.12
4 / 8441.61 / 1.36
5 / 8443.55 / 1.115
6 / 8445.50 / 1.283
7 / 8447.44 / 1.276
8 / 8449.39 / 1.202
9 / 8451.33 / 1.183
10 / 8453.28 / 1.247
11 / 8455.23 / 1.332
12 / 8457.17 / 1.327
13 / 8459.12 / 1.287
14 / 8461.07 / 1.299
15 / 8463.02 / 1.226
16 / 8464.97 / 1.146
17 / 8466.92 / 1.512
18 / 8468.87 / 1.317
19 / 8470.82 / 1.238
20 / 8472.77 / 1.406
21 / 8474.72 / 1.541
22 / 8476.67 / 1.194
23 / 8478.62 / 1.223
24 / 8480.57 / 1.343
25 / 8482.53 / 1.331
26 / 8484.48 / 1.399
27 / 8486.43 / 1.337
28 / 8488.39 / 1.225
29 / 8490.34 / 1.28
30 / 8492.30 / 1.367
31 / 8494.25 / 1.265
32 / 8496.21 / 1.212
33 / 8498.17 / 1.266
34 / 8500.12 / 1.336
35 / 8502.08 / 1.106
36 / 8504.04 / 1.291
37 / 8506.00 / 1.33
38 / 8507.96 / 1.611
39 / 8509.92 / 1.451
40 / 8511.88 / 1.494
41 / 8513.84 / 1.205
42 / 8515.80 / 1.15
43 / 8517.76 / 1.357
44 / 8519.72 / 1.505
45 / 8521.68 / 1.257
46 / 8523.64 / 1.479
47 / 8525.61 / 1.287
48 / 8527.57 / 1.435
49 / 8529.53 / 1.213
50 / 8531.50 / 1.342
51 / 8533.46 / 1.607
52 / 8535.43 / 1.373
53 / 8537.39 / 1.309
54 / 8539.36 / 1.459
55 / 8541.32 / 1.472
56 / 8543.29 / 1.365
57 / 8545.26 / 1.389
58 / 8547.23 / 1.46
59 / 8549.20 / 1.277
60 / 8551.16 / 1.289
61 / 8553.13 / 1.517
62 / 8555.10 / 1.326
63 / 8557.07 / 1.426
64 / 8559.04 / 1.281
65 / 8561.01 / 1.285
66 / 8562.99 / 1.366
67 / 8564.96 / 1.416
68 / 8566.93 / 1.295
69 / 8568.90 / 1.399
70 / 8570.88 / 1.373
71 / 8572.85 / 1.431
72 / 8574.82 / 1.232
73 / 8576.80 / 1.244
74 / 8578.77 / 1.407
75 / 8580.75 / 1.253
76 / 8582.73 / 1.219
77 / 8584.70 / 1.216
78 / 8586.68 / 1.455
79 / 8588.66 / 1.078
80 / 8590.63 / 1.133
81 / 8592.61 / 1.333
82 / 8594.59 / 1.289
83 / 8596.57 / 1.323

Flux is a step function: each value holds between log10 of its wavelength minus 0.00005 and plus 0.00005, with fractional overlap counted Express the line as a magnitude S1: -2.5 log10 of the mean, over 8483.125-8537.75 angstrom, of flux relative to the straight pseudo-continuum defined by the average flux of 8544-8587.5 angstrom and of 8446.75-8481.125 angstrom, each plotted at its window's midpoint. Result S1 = -0.02 mag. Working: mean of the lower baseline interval 1.29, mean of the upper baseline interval 1.34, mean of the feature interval 1.34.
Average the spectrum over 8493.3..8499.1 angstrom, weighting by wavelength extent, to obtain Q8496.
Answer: 1.25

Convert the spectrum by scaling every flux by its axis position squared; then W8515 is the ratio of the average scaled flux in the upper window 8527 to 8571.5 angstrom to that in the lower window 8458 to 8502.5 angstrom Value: 1.1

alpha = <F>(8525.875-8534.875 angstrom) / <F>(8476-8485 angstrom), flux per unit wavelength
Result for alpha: 1.07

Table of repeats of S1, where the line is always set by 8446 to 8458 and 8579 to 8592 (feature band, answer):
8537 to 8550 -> -0.122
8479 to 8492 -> -0.051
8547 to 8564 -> -0.092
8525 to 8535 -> -0.109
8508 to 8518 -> -0.087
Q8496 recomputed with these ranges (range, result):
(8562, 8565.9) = 1.39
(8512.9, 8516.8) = 1.18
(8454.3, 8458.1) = 1.33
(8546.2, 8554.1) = 1.39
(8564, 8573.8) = 1.38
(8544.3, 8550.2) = 1.38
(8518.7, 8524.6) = 1.41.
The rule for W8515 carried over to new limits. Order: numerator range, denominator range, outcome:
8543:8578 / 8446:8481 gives 1.07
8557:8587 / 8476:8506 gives 1.05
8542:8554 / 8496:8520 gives 1.05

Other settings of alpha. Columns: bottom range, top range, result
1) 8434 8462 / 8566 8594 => 1.03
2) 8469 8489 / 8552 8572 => 1.03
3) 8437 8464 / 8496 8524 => 1.07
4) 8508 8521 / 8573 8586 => 0.93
